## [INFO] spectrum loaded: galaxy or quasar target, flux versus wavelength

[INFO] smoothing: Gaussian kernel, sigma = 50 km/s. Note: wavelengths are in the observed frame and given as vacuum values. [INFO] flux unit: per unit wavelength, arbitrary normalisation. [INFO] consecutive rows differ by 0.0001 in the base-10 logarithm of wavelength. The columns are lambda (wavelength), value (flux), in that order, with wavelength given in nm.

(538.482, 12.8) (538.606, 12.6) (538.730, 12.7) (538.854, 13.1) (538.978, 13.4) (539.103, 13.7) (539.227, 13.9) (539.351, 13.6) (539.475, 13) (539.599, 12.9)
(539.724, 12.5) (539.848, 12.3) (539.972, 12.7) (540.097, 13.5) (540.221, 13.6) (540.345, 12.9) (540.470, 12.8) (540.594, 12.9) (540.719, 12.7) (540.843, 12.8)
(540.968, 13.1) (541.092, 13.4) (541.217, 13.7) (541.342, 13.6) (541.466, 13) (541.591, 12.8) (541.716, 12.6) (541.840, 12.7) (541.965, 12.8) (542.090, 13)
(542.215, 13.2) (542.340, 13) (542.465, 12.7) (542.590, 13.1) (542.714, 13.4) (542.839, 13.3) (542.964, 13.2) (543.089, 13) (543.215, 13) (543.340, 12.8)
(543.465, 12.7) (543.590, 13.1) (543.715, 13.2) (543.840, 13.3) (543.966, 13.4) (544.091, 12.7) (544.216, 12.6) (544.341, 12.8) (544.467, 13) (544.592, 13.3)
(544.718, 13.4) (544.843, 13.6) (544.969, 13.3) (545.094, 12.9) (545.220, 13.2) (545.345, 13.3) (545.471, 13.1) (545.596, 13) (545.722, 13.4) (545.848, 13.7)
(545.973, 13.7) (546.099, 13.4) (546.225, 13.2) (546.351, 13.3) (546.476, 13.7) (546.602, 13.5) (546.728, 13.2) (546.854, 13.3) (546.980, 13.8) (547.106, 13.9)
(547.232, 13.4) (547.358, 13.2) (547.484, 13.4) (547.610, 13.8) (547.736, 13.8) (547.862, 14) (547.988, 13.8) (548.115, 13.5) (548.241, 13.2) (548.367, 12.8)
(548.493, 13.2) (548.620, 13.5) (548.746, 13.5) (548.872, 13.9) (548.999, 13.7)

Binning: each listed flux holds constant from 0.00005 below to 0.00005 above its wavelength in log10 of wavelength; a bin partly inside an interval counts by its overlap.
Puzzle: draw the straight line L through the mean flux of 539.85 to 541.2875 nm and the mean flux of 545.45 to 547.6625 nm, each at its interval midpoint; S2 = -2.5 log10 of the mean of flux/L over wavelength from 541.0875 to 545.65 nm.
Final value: 0.01 mag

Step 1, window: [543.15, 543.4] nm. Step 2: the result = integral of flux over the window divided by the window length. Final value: 12.9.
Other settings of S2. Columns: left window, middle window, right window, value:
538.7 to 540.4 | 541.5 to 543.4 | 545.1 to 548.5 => 0.02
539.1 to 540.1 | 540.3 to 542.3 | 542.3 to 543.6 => 0.00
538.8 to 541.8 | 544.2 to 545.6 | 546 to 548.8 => 0.02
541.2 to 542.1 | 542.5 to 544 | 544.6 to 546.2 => 0.00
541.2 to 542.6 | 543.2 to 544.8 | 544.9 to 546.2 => 0.01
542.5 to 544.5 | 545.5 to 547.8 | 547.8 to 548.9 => -0.01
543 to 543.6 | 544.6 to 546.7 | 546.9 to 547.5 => -0.01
